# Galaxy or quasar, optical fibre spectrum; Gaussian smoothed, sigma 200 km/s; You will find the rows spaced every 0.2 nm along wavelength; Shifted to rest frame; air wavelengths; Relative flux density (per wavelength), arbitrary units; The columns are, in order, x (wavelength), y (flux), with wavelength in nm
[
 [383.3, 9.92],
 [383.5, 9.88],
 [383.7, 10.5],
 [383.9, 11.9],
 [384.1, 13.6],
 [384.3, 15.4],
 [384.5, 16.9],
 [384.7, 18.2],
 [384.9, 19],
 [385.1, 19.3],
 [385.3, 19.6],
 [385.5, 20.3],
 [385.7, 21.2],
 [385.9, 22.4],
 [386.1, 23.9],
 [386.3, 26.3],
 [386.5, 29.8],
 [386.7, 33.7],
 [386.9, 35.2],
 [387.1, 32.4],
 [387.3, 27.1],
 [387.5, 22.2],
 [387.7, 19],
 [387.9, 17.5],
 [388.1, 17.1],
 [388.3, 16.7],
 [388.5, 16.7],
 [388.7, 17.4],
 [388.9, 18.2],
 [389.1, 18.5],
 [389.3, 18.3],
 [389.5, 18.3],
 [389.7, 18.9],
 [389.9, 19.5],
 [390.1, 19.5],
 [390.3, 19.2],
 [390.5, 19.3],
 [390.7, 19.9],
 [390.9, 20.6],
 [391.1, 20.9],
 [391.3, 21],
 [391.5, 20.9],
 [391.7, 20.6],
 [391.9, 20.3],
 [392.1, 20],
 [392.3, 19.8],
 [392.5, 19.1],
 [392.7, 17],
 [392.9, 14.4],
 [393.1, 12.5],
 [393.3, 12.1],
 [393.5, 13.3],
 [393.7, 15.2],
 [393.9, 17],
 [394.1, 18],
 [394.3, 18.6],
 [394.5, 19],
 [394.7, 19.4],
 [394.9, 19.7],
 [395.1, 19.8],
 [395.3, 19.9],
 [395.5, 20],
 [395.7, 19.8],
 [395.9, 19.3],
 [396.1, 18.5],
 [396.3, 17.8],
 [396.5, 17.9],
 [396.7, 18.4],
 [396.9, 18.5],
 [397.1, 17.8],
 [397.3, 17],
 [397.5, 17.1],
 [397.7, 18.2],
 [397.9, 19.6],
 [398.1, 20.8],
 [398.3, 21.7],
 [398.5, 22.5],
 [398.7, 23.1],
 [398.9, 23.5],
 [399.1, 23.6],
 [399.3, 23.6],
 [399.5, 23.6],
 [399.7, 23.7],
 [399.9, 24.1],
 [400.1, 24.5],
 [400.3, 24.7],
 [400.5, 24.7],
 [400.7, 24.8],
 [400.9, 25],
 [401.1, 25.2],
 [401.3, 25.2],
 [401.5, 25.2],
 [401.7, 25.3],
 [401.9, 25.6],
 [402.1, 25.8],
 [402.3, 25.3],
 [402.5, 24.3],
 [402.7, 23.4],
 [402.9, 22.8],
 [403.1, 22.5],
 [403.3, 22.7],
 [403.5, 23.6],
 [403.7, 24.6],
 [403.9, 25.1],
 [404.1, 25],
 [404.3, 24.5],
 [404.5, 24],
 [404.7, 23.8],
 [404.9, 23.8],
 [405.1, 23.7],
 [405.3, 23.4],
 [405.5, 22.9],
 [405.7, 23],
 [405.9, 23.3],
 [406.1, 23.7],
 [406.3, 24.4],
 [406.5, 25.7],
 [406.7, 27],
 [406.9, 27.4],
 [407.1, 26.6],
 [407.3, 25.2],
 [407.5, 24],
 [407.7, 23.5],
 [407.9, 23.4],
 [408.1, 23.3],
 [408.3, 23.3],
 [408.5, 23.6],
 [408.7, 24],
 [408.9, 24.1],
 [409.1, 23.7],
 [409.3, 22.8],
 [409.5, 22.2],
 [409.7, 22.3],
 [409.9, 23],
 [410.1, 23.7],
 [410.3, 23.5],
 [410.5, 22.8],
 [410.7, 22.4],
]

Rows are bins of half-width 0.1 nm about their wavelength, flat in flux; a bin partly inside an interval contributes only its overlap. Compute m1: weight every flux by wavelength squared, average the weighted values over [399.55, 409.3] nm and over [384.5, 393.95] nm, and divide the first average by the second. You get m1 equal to 1.30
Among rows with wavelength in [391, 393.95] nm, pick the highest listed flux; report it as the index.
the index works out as 21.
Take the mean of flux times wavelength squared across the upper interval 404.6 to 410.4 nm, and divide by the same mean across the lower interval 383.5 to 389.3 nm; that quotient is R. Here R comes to 1.30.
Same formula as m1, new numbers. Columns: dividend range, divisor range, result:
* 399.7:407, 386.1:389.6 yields 1.17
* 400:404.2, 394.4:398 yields 1.35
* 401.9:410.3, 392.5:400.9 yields 1.28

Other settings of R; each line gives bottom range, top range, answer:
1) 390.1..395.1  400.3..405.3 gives 1.40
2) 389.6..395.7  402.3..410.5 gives 1.38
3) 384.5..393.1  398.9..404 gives 1.25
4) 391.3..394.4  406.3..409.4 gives 1.52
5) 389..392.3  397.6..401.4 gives 1.23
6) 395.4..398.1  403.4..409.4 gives 1.37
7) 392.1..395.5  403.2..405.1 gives 1.46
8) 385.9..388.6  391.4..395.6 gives 0.76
